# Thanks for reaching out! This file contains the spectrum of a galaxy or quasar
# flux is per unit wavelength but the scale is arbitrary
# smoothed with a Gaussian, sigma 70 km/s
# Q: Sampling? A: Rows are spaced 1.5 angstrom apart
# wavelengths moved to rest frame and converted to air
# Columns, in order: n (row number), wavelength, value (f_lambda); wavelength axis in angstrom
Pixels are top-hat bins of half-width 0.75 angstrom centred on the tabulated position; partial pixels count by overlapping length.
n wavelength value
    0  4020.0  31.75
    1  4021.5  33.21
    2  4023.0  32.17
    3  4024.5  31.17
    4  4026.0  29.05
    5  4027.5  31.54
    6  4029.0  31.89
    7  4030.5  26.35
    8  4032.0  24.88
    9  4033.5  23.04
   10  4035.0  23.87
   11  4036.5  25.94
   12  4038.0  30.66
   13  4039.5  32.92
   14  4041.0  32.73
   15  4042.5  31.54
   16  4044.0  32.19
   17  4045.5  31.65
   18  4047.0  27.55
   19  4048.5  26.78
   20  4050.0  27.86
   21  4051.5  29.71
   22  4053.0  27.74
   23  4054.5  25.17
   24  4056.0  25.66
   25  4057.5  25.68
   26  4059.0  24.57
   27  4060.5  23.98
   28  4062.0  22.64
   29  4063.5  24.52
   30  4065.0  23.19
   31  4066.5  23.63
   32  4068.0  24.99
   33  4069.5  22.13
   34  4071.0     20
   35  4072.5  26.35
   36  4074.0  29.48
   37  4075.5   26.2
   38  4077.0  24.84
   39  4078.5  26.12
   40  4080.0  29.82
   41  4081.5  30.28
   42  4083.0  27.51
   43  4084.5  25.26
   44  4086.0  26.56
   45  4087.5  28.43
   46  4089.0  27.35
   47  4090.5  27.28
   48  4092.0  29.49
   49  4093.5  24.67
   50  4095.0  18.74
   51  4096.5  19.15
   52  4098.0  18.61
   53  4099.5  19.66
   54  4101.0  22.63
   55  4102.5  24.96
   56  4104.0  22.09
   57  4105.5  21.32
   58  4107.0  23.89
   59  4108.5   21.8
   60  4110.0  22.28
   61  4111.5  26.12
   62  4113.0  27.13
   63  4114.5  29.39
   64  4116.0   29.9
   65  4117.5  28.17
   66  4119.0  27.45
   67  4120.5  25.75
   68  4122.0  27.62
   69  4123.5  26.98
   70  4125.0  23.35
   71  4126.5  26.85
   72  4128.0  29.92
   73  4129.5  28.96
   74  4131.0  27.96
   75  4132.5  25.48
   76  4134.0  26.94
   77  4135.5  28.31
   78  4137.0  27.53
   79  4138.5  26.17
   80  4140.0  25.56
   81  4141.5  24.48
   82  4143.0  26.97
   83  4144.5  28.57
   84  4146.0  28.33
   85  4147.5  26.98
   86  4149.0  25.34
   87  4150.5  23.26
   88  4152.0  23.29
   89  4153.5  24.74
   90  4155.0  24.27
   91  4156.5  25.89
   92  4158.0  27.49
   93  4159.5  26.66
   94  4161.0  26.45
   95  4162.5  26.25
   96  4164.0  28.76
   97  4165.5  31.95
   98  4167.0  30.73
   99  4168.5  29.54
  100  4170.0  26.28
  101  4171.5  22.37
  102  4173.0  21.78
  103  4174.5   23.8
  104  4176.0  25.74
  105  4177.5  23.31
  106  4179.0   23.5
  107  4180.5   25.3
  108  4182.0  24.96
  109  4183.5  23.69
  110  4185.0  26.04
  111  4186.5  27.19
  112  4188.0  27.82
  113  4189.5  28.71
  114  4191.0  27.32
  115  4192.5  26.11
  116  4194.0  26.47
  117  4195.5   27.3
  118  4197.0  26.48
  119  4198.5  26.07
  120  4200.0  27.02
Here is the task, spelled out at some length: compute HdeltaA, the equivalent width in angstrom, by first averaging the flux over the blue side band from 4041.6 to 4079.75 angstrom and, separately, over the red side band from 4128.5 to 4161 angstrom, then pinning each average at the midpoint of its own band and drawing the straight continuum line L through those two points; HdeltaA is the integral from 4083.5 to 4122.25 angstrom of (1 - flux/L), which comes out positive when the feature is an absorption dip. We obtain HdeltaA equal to 2.2 angstrom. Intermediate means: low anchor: 26.2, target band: 24.8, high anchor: 26.4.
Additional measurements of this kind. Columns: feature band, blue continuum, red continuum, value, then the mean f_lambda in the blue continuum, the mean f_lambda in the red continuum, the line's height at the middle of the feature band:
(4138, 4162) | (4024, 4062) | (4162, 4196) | 0.7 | 28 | 26.3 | 26.7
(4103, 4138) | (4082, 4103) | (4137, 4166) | -1.3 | 24.4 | 26.4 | 25.3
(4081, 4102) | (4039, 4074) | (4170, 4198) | 1.4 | 26.7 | 25.5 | 26.3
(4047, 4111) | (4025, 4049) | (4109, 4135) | 7.2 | 29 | 27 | 28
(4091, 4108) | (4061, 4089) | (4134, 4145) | 2.4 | 25.7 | 26.8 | 26.1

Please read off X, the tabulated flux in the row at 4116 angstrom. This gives 29.9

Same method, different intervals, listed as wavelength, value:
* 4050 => 27.86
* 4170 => 26.28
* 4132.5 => 25.48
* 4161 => 26.45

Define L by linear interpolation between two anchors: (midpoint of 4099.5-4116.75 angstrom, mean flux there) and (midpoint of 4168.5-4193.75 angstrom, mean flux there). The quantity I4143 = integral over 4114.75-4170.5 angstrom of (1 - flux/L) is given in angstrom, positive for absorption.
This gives -4.76 angstrom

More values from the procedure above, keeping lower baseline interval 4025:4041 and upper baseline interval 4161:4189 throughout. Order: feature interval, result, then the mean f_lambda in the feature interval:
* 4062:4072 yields 1.67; 23.1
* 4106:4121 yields 0.51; 26.1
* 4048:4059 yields 0.47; 26.8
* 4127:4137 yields -0.42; 27.9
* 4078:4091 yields -0.08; 27.7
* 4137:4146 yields 0.00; 26.6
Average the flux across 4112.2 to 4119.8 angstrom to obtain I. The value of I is 28.4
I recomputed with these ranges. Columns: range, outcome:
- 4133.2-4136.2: 27.6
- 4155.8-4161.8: 26.6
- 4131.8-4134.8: 26.3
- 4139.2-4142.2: 25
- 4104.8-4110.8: 22.4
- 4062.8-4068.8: 24.1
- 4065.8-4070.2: 23.6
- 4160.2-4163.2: 26.4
